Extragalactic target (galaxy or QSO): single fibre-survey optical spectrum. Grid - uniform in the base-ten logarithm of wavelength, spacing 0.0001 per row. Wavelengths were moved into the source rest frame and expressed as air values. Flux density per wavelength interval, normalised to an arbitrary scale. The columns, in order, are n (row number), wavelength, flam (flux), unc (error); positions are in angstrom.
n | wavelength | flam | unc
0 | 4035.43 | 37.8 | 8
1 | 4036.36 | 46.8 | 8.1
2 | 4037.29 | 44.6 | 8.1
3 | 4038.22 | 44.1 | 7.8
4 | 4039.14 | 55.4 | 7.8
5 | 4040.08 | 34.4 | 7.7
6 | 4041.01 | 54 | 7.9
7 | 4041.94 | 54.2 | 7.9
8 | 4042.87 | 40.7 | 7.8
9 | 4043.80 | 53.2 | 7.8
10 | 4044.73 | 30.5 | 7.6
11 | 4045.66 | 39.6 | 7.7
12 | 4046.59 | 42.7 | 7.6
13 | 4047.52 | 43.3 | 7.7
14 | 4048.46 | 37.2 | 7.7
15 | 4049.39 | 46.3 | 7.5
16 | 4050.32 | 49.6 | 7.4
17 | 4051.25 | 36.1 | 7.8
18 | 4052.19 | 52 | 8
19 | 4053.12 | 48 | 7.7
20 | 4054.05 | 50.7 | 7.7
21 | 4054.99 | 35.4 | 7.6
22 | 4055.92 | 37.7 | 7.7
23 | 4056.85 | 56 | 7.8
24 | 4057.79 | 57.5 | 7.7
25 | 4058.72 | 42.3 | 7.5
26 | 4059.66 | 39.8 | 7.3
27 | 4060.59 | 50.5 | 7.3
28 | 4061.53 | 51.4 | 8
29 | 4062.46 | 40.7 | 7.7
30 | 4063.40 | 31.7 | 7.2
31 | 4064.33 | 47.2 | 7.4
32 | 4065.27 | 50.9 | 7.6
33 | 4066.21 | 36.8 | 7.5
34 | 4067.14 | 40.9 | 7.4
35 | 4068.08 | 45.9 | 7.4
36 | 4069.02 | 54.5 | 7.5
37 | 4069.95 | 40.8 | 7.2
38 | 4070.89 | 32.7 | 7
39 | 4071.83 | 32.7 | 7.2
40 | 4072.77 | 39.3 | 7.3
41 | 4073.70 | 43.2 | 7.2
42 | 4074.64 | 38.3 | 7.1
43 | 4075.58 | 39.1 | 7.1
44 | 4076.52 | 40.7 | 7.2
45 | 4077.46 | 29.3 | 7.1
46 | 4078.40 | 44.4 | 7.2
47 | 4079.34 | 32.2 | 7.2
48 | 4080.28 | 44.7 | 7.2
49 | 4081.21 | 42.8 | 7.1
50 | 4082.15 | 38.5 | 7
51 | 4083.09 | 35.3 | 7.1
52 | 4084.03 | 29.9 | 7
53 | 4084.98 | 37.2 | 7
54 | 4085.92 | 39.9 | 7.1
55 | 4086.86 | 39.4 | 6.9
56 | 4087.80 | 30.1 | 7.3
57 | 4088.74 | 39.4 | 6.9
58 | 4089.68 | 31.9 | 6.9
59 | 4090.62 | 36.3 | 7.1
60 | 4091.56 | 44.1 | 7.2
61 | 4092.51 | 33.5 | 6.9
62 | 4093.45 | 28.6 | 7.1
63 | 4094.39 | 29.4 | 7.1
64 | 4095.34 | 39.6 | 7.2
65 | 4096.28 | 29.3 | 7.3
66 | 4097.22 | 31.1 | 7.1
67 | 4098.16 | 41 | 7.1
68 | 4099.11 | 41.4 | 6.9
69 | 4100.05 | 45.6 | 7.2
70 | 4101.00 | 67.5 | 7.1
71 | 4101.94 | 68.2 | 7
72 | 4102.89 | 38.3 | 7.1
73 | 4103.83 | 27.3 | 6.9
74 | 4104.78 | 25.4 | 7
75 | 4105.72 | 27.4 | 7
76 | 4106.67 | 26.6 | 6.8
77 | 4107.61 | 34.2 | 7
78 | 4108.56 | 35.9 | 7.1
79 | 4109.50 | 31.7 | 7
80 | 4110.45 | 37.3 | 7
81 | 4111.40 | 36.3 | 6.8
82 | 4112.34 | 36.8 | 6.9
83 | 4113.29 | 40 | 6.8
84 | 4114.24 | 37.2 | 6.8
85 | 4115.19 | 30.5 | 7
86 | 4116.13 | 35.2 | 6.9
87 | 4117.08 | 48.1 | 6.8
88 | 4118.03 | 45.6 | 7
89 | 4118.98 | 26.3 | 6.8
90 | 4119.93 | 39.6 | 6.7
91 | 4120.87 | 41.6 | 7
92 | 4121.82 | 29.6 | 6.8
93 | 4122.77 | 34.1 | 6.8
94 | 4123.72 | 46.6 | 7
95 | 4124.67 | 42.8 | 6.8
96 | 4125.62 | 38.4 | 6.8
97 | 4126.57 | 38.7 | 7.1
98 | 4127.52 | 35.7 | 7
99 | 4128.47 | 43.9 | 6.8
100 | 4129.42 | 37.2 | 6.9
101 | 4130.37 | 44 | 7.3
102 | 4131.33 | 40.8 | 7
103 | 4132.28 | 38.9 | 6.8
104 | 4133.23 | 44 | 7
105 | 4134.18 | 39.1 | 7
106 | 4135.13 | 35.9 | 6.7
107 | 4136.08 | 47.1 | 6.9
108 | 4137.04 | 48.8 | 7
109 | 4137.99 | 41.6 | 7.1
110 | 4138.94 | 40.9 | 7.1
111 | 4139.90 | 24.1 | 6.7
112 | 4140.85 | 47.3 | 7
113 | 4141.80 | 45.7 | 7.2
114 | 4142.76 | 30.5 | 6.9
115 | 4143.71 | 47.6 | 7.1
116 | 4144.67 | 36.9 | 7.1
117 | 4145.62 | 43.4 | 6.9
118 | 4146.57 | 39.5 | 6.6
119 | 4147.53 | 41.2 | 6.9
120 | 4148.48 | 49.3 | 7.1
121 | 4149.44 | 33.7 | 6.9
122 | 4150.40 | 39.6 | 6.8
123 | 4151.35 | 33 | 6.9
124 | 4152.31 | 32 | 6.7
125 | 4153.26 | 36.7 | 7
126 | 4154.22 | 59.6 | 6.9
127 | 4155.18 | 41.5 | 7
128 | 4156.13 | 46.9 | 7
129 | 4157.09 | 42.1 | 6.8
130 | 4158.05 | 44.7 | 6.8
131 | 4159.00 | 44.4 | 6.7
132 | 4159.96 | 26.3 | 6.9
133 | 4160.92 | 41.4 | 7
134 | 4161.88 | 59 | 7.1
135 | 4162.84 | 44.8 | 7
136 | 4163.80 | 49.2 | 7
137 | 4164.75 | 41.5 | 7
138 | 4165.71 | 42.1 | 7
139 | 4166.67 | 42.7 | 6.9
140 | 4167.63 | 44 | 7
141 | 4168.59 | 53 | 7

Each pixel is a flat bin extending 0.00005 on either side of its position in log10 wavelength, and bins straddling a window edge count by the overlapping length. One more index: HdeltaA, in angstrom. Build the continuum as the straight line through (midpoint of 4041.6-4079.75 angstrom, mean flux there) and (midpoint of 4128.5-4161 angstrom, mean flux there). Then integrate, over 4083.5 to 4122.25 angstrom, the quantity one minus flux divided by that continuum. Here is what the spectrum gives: 4.5 angstrom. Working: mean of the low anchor 42.8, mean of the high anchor 40.8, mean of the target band 36.9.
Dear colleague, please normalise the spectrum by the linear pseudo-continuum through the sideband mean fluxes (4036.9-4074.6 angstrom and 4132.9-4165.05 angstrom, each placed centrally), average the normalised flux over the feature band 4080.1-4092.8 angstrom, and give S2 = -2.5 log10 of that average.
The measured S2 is 0.16 mag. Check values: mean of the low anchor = 44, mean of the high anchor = 41.7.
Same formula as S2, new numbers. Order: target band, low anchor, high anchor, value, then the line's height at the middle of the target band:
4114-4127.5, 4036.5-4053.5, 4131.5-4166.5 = 0.119 mag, 42.5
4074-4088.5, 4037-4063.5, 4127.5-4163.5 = 0.168 mag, 43.8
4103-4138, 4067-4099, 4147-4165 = 0.072 mag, 40.1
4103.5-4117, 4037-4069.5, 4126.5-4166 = 0.267 mag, 42.9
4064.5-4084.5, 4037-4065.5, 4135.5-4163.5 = 0.116 mag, 44.3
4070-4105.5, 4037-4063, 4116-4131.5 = 0.114 mag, 42.2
